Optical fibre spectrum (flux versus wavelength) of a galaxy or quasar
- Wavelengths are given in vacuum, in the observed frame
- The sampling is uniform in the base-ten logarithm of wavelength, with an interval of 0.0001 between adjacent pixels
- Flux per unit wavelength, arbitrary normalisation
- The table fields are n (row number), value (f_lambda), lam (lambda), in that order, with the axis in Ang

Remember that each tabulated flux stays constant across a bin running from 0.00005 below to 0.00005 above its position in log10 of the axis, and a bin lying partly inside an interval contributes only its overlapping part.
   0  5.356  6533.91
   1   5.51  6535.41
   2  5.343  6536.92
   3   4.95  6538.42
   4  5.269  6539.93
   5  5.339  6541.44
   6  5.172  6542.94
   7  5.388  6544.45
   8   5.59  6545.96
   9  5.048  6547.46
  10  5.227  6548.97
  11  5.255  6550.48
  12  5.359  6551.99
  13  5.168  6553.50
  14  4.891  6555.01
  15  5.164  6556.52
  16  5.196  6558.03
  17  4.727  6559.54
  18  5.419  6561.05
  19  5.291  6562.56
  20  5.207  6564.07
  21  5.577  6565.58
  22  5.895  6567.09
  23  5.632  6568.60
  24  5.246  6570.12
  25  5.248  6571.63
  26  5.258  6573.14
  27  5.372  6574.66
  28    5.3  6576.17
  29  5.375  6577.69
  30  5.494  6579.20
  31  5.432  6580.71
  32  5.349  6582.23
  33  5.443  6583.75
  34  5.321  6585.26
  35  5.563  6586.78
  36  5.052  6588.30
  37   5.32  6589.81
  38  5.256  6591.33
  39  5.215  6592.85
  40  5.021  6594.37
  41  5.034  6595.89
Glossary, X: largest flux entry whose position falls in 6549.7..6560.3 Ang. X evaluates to 5.359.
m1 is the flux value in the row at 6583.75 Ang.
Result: 5.443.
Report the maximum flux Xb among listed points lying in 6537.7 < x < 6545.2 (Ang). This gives 5.388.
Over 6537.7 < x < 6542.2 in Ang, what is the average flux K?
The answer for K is 5.19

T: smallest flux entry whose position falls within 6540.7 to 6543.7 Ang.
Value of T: 5.172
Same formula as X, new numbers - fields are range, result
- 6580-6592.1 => 5.563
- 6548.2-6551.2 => 5.255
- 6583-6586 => 5.443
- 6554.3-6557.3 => 5.164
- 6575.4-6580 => 5.494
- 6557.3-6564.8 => 5.419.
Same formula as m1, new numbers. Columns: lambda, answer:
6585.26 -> 5.321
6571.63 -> 5.248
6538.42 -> 4.95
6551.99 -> 5.359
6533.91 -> 5.356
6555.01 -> 4.891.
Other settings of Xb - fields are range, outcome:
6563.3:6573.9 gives 5.895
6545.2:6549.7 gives 5.59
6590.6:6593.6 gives 5.256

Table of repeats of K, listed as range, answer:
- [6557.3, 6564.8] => 5.17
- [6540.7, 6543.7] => 5.26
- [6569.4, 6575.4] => 5.28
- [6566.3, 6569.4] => 5.75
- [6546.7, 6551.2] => 5.18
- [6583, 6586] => 5.39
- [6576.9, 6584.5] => 5.41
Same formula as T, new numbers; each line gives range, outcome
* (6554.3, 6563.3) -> 4.727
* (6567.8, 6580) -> 5.246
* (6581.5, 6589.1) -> 5.052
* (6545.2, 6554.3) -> 5.048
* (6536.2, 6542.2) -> 4.95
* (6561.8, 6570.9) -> 5.207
